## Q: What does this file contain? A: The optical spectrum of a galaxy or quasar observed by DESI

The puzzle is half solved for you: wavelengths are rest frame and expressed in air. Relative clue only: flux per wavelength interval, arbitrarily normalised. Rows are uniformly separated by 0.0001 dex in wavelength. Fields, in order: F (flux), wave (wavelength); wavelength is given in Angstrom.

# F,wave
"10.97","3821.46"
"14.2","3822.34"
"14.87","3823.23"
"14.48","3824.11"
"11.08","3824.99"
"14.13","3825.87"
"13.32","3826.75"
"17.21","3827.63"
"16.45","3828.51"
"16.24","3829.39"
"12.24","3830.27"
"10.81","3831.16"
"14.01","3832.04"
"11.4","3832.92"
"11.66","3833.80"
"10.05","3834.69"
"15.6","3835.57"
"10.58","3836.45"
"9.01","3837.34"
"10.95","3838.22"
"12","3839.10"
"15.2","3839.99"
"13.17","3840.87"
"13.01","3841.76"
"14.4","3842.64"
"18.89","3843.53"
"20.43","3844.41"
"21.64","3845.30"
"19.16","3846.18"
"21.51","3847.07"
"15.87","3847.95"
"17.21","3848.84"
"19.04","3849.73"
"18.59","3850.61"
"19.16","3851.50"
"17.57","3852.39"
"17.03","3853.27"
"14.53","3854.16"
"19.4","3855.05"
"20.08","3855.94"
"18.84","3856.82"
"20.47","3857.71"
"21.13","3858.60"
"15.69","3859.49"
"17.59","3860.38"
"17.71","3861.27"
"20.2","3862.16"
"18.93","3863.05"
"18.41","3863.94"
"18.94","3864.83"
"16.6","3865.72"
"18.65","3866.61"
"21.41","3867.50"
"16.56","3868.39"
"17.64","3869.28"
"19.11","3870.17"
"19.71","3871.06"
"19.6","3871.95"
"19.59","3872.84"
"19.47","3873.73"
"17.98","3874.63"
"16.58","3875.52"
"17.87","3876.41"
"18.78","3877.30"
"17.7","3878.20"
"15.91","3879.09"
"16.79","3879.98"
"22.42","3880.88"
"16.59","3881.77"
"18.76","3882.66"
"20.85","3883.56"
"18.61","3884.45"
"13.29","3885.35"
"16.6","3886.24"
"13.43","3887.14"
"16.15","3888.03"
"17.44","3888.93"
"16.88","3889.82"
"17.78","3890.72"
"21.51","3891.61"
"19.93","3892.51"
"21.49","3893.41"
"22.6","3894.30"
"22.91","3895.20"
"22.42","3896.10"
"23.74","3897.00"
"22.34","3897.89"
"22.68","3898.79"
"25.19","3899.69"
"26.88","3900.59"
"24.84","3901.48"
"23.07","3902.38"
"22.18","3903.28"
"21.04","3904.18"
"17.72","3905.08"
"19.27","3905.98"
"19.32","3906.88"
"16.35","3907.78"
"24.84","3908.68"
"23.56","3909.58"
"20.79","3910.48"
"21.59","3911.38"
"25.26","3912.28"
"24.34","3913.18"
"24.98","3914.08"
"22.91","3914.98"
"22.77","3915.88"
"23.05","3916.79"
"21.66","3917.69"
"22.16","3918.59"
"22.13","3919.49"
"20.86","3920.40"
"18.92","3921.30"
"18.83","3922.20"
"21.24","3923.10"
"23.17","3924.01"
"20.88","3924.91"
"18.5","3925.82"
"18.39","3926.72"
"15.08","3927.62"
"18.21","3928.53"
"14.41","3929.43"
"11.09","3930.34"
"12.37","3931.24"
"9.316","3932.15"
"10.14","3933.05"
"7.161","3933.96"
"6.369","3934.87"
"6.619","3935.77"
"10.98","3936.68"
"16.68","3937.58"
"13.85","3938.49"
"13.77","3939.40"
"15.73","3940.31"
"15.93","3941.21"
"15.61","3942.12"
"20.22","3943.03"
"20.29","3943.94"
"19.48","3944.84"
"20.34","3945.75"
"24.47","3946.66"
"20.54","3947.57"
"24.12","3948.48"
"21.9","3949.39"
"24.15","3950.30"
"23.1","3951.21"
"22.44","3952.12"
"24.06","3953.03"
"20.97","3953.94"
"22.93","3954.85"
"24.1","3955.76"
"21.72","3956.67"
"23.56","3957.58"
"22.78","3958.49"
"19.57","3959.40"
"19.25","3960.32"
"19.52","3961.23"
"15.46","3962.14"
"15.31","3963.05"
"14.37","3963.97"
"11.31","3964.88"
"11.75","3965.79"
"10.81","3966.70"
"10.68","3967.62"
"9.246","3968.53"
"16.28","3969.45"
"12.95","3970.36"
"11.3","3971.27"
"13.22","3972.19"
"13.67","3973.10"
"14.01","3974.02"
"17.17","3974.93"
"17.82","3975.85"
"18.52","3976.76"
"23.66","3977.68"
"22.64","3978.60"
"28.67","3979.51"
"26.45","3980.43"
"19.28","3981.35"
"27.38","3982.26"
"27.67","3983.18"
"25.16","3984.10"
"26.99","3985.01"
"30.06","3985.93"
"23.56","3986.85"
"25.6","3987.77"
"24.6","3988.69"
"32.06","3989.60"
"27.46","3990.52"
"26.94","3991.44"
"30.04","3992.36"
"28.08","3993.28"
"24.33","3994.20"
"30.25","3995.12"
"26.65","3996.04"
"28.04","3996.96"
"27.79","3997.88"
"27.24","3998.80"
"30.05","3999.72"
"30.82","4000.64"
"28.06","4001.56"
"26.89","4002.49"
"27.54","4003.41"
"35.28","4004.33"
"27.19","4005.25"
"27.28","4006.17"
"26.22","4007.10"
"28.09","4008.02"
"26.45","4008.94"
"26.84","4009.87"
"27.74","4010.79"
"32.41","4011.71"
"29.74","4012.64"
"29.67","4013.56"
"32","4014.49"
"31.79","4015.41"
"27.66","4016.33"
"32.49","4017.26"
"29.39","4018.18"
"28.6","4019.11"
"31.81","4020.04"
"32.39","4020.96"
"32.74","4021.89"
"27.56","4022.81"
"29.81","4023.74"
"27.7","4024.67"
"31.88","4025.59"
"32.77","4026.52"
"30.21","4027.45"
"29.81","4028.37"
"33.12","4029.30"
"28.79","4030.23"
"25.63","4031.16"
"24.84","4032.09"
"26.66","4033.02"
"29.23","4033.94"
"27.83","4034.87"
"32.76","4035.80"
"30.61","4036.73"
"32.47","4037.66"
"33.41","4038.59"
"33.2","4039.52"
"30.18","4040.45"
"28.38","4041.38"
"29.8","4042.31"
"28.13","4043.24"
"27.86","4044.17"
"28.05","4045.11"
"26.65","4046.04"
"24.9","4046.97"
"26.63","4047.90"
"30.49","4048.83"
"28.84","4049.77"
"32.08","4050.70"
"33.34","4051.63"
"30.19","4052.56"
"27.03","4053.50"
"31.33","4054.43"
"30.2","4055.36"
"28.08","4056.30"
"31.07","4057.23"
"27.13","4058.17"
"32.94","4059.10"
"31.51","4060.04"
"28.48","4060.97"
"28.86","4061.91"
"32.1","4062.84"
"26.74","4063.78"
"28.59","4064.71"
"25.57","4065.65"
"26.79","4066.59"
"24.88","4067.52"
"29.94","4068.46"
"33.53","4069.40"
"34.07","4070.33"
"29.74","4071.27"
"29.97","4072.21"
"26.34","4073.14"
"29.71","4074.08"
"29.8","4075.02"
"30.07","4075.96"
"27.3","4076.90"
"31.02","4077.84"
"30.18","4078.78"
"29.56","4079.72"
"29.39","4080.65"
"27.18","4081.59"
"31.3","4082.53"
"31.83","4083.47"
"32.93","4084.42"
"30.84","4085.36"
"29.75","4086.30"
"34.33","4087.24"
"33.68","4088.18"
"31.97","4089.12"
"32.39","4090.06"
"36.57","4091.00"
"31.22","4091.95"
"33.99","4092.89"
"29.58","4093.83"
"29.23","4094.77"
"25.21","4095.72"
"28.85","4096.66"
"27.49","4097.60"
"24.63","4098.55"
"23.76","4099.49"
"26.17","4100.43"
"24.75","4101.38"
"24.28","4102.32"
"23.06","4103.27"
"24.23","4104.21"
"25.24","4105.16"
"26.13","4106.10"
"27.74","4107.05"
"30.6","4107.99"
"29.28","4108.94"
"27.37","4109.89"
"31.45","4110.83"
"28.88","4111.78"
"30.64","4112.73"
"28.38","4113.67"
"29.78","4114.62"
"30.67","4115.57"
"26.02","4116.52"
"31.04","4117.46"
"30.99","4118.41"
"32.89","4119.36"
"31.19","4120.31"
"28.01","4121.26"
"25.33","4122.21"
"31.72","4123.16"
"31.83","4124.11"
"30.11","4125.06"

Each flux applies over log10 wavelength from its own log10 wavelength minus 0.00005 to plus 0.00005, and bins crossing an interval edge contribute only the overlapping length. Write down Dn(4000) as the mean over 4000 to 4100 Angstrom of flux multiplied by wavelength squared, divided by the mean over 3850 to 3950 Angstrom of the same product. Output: 1.7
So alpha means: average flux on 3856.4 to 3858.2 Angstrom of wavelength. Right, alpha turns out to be 19.7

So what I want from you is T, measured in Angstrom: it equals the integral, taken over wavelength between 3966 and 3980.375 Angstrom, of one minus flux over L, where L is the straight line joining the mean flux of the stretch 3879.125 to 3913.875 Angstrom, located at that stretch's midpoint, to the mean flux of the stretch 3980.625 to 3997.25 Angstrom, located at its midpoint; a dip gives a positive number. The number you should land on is 5.3 Angstrom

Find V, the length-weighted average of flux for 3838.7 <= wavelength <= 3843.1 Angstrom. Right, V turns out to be 13.6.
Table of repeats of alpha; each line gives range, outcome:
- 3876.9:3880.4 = 17.3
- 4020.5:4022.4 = 32.5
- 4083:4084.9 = 32.2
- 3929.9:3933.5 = 10.7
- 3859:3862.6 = 17.8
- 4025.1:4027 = 32.2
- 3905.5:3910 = 20.6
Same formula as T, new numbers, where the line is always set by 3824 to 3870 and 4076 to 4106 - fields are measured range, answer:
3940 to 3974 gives 5.9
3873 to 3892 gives 0.5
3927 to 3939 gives 5.2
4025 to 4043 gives -2.7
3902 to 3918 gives -1.9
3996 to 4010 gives -2.2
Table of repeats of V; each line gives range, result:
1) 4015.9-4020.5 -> 30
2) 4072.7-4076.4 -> 29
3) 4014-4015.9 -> 31.9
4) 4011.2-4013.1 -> 31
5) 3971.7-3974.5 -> 13.6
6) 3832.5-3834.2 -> 11.5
